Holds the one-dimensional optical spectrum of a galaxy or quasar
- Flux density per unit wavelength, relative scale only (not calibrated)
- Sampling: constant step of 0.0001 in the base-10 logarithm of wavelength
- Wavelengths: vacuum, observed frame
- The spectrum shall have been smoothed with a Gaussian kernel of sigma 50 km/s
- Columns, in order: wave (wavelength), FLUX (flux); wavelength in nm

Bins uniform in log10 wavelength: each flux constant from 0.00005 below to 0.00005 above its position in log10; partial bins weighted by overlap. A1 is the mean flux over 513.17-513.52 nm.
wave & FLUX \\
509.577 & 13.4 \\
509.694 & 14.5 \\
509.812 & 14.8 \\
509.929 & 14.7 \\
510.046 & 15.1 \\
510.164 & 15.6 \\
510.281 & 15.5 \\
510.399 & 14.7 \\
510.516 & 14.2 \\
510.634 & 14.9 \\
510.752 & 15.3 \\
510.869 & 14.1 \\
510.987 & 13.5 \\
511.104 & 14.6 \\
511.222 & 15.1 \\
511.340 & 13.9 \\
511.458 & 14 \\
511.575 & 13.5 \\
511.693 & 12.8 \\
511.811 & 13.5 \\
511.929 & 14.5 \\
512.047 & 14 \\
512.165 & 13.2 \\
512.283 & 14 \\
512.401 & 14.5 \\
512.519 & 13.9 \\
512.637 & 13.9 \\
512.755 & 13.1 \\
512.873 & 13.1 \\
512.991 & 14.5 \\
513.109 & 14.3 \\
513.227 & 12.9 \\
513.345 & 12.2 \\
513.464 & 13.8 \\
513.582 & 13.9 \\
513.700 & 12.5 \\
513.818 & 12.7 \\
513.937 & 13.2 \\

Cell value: 12.9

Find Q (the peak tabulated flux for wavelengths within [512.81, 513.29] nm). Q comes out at 14.5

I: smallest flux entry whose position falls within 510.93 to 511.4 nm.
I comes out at 13.5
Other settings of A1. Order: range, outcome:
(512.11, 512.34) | 13.6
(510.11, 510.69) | 15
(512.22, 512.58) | 14.1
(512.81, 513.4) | 13.4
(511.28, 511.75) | 13.6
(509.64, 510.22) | 14.9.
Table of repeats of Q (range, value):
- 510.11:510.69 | 15.6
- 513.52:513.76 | 13.9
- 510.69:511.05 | 15.3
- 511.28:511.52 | 14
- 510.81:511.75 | 15.1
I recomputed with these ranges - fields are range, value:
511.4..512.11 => 12.8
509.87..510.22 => 14.7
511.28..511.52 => 13.9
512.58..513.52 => 12.2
